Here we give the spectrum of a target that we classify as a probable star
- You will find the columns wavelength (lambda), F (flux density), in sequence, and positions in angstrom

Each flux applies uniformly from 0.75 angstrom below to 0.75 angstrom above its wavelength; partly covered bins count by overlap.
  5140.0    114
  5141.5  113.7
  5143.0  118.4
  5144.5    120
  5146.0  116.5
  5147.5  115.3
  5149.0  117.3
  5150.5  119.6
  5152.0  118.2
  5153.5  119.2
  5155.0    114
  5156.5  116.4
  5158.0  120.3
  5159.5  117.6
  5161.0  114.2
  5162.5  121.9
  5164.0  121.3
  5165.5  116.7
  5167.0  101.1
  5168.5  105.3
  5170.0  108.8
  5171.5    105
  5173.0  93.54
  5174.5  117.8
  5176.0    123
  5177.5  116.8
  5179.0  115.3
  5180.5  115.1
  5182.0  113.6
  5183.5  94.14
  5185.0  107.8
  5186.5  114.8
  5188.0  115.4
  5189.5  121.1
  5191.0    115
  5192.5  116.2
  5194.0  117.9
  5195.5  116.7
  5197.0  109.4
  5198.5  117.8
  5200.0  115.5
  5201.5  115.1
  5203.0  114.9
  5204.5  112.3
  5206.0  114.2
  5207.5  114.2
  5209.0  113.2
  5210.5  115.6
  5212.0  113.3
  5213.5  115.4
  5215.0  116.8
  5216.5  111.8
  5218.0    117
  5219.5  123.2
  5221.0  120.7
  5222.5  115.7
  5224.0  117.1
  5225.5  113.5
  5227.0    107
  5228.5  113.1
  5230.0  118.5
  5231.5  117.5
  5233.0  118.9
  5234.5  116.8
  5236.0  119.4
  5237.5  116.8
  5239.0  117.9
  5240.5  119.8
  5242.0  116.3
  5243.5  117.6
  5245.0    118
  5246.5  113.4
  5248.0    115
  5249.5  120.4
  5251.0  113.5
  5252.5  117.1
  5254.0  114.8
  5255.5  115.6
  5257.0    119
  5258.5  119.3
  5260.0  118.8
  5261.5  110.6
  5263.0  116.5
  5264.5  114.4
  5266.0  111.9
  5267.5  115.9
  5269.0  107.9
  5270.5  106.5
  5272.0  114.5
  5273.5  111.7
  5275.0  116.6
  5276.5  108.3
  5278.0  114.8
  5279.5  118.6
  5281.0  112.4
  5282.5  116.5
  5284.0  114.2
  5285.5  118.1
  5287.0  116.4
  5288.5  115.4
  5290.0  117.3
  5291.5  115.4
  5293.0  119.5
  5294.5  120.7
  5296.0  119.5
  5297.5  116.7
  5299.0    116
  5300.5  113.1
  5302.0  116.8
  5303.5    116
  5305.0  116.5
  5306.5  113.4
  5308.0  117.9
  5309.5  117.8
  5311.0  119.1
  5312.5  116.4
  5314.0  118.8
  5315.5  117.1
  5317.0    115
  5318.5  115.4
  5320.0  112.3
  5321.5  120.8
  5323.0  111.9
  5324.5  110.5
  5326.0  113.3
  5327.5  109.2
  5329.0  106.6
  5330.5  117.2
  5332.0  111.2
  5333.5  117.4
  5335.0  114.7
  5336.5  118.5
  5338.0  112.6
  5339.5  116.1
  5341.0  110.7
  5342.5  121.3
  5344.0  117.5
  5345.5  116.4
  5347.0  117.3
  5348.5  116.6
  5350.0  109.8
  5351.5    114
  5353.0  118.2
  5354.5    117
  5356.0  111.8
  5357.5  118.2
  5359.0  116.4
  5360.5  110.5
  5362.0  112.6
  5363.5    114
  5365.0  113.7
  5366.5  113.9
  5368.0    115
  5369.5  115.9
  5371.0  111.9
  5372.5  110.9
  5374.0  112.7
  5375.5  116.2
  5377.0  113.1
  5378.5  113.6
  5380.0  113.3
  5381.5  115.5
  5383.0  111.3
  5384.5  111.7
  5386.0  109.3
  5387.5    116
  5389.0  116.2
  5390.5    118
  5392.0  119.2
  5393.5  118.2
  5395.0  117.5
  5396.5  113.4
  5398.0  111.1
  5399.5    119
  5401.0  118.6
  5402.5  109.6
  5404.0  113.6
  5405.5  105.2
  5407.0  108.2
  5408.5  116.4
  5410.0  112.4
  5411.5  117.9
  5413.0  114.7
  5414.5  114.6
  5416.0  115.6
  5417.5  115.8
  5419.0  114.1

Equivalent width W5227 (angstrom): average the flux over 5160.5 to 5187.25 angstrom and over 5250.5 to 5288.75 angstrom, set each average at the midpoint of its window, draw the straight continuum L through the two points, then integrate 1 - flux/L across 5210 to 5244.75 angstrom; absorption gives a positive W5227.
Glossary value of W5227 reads -1.0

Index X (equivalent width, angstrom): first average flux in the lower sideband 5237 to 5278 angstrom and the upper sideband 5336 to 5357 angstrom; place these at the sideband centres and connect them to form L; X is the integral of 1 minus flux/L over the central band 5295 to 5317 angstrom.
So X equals -0.3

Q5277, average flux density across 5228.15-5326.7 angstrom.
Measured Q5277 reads 116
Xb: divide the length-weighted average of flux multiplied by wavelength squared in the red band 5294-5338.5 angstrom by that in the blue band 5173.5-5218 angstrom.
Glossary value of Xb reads 1.06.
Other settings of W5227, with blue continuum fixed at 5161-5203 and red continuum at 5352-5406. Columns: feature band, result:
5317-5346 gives -0.10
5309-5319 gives -0.28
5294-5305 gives -0.30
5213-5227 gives -0.37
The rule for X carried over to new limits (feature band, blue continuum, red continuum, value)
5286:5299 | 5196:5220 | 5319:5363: -0.3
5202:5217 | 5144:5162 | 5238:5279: 0.2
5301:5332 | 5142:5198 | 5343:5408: -0.2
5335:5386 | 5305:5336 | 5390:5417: 0.1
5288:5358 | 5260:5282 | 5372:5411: -1.3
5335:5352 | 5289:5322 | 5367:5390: -0.1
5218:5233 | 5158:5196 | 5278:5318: -0.2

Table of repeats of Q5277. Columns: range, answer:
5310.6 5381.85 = 115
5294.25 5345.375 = 115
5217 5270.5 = 116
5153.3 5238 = 115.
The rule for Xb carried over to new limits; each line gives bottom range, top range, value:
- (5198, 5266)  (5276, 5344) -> 1.03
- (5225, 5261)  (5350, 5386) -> 1.02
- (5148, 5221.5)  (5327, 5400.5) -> 1.07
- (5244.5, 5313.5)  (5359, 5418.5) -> 1.03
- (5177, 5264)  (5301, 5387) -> 1.04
